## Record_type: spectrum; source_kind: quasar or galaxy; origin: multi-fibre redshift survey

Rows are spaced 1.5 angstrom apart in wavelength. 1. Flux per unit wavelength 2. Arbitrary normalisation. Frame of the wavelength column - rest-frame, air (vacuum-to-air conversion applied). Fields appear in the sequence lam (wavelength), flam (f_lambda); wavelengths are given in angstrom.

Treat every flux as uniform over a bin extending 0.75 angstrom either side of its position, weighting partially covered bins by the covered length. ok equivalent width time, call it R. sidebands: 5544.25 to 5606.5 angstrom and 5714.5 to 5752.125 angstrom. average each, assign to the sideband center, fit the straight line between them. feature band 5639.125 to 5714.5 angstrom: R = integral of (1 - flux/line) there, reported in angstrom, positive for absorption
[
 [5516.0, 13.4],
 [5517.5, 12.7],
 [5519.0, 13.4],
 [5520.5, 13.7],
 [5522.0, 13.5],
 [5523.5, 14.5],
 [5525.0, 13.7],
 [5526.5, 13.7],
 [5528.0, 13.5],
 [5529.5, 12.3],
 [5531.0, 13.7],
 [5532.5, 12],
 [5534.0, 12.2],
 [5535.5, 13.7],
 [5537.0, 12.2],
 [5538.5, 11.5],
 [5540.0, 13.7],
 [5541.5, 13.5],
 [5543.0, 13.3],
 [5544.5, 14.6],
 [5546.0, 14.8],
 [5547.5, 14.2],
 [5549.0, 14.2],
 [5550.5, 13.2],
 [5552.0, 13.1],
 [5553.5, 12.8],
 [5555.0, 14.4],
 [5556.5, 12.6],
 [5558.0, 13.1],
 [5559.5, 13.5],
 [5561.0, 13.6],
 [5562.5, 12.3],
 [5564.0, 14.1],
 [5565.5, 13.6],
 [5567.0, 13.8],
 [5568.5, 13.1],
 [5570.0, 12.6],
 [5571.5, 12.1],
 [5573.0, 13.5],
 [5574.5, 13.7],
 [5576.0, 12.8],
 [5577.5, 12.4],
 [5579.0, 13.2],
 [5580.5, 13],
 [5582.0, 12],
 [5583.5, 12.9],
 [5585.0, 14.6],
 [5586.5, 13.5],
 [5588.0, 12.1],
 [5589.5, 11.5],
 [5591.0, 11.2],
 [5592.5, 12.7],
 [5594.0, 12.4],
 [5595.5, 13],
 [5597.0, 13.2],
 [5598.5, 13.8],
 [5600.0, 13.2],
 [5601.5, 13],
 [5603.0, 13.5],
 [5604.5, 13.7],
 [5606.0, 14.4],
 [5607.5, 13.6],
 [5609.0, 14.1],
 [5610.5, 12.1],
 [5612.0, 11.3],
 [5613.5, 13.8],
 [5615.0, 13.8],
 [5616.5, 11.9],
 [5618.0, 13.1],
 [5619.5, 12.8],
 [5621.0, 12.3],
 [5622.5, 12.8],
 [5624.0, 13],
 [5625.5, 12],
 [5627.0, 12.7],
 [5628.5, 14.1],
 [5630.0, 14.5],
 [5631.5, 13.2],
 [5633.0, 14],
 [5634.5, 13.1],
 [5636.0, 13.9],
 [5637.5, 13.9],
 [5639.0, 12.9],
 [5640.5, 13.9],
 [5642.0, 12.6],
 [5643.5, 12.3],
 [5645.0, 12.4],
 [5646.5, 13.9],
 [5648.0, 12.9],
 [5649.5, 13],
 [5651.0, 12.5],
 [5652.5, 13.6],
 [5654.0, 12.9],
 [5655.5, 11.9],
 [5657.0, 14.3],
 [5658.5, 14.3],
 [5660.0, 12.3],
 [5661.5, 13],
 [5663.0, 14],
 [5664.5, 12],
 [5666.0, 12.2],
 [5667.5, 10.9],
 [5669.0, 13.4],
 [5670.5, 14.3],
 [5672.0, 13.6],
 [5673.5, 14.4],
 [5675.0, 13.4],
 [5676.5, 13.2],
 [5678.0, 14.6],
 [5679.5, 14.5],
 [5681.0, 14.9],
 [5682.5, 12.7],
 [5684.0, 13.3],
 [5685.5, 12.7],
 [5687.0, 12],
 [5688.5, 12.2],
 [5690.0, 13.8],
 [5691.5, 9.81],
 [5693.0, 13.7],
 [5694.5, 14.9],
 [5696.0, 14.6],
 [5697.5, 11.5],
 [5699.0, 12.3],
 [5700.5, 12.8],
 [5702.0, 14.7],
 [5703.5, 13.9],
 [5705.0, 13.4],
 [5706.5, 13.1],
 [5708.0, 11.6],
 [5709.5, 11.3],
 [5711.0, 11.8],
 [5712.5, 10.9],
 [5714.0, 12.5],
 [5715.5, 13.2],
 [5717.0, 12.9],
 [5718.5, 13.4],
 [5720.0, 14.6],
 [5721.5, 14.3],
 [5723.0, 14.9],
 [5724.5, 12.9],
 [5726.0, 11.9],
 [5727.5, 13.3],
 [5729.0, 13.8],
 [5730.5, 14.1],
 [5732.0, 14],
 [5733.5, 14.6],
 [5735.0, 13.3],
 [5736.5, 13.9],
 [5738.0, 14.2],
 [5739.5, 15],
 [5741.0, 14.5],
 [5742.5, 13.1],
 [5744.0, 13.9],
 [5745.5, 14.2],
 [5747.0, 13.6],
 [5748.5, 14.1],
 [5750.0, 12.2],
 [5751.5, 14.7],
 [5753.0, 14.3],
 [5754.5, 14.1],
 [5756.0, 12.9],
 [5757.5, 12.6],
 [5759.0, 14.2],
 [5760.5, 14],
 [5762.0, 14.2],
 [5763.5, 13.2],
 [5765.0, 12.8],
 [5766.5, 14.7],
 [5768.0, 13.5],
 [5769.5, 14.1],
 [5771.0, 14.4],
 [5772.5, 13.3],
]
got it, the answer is 3.1 angstrom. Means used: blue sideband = 13.2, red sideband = 13.8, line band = 13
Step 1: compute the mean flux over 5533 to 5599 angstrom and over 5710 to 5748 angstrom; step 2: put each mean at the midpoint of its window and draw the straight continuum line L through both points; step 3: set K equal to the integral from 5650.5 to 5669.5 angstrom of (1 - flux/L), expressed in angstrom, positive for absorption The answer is 0.70 angstrom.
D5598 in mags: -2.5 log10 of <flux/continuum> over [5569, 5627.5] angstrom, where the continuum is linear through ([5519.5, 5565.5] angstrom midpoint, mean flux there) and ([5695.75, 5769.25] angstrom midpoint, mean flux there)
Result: 0.04 mag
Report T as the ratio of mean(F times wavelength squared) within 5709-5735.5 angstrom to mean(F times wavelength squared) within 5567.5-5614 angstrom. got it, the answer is 1.1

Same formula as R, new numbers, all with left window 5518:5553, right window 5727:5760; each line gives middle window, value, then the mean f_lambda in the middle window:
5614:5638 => 0.70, 13.2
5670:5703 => 0.88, 13.4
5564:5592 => 1.22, 12.9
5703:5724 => 1.24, 13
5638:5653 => 0.69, 13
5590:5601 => 0.62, 12.8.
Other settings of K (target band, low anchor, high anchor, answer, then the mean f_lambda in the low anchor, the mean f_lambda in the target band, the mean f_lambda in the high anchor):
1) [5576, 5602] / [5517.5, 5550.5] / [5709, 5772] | 1.2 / 13.4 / 12.8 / 13.6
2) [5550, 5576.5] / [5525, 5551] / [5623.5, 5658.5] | 0.2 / 13.3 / 13.2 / 13.2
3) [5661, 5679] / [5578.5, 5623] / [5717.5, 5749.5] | 0.2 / 12.9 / 13.3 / 13.9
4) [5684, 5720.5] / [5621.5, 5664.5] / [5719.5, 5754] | 2.2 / 13.2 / 12.8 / 13.9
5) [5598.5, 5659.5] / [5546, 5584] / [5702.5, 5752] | 0.6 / 13.2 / 13.2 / 13.4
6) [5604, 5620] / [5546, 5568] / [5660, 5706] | 0.3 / 13.5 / 13.1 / 13.2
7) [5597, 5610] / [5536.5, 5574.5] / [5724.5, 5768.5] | -0.2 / 13.4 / 13.6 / 13.7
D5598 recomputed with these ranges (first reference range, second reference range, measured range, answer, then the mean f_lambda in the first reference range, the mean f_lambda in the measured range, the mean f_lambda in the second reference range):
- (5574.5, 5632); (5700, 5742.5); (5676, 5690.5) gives -0.011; 13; 13.4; 13.4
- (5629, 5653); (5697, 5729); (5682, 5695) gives 0.026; 13.3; 12.8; 12.9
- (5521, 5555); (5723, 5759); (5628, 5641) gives -0.013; 13.4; 13.7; 13.7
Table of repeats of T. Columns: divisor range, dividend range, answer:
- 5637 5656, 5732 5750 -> 1.11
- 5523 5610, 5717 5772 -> 1.11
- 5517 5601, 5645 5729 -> 1.04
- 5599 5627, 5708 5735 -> 1.05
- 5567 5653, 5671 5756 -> 1.07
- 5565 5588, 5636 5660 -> 1.03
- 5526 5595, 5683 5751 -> 1.07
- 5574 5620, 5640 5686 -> 1.04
